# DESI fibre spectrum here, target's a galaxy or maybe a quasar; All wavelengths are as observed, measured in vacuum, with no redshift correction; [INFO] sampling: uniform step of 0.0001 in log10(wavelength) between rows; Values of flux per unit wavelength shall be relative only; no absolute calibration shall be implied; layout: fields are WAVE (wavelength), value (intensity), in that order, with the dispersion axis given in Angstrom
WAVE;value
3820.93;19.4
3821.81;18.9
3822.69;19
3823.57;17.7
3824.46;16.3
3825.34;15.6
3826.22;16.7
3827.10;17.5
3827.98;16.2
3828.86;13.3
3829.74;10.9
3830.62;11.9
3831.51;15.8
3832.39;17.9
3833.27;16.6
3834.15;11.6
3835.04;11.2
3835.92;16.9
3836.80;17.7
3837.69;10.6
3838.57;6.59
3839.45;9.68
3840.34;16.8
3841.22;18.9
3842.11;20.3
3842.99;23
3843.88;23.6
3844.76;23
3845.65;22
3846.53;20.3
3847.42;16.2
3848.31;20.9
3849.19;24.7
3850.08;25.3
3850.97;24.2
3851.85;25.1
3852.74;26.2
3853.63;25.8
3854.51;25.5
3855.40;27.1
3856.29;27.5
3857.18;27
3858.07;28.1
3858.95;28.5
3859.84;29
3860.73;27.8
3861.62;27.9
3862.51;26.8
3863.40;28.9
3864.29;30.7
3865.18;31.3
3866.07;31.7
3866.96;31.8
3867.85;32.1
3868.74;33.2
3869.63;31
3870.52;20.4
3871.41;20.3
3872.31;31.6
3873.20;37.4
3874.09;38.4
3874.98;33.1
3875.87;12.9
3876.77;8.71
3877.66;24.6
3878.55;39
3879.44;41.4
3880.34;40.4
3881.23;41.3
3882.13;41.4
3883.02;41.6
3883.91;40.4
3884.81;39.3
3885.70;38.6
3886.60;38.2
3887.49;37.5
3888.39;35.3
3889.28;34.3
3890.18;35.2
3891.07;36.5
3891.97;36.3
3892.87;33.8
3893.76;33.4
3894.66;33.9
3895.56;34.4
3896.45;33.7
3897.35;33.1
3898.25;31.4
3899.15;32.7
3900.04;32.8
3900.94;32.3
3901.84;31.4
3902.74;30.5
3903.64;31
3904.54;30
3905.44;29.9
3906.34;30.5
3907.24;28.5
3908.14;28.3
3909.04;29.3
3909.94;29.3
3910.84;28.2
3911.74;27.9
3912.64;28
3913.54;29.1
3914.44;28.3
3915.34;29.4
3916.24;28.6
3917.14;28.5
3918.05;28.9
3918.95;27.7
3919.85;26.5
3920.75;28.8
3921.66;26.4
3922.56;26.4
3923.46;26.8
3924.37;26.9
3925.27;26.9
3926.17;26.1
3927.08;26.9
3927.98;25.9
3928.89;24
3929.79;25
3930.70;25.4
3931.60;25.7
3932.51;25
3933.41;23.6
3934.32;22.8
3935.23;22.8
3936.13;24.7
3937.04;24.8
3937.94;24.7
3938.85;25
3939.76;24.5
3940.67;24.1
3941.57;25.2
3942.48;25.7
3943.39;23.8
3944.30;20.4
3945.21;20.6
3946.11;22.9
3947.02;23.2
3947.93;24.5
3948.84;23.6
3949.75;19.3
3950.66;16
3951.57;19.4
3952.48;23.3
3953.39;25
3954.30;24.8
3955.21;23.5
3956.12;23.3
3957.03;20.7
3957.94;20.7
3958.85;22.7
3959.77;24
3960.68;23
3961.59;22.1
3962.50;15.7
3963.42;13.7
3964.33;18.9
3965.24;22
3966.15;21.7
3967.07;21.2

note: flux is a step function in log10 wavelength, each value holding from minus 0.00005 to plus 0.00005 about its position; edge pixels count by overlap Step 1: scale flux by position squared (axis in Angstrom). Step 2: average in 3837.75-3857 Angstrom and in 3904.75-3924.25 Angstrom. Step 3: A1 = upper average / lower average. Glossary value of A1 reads 1.37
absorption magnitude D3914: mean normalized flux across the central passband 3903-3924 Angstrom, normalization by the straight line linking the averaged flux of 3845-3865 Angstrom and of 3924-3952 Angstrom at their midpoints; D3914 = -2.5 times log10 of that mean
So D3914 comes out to -0.170 mag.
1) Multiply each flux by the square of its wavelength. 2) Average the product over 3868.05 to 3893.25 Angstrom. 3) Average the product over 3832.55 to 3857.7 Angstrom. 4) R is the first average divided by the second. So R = 1.7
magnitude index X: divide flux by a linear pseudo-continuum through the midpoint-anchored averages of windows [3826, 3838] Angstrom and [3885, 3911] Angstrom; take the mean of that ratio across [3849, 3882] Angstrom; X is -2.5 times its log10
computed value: -0.213 mag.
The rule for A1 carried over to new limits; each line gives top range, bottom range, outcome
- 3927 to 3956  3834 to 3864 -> 1.12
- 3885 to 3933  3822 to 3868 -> 1.47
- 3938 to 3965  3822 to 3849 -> 1.41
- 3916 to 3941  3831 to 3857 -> 1.36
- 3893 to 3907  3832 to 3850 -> 1.88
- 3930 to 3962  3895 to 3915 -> 0.78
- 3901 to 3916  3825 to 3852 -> 1.75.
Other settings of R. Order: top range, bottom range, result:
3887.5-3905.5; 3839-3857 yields 1.52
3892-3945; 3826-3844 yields 1.91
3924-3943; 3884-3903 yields 0.74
